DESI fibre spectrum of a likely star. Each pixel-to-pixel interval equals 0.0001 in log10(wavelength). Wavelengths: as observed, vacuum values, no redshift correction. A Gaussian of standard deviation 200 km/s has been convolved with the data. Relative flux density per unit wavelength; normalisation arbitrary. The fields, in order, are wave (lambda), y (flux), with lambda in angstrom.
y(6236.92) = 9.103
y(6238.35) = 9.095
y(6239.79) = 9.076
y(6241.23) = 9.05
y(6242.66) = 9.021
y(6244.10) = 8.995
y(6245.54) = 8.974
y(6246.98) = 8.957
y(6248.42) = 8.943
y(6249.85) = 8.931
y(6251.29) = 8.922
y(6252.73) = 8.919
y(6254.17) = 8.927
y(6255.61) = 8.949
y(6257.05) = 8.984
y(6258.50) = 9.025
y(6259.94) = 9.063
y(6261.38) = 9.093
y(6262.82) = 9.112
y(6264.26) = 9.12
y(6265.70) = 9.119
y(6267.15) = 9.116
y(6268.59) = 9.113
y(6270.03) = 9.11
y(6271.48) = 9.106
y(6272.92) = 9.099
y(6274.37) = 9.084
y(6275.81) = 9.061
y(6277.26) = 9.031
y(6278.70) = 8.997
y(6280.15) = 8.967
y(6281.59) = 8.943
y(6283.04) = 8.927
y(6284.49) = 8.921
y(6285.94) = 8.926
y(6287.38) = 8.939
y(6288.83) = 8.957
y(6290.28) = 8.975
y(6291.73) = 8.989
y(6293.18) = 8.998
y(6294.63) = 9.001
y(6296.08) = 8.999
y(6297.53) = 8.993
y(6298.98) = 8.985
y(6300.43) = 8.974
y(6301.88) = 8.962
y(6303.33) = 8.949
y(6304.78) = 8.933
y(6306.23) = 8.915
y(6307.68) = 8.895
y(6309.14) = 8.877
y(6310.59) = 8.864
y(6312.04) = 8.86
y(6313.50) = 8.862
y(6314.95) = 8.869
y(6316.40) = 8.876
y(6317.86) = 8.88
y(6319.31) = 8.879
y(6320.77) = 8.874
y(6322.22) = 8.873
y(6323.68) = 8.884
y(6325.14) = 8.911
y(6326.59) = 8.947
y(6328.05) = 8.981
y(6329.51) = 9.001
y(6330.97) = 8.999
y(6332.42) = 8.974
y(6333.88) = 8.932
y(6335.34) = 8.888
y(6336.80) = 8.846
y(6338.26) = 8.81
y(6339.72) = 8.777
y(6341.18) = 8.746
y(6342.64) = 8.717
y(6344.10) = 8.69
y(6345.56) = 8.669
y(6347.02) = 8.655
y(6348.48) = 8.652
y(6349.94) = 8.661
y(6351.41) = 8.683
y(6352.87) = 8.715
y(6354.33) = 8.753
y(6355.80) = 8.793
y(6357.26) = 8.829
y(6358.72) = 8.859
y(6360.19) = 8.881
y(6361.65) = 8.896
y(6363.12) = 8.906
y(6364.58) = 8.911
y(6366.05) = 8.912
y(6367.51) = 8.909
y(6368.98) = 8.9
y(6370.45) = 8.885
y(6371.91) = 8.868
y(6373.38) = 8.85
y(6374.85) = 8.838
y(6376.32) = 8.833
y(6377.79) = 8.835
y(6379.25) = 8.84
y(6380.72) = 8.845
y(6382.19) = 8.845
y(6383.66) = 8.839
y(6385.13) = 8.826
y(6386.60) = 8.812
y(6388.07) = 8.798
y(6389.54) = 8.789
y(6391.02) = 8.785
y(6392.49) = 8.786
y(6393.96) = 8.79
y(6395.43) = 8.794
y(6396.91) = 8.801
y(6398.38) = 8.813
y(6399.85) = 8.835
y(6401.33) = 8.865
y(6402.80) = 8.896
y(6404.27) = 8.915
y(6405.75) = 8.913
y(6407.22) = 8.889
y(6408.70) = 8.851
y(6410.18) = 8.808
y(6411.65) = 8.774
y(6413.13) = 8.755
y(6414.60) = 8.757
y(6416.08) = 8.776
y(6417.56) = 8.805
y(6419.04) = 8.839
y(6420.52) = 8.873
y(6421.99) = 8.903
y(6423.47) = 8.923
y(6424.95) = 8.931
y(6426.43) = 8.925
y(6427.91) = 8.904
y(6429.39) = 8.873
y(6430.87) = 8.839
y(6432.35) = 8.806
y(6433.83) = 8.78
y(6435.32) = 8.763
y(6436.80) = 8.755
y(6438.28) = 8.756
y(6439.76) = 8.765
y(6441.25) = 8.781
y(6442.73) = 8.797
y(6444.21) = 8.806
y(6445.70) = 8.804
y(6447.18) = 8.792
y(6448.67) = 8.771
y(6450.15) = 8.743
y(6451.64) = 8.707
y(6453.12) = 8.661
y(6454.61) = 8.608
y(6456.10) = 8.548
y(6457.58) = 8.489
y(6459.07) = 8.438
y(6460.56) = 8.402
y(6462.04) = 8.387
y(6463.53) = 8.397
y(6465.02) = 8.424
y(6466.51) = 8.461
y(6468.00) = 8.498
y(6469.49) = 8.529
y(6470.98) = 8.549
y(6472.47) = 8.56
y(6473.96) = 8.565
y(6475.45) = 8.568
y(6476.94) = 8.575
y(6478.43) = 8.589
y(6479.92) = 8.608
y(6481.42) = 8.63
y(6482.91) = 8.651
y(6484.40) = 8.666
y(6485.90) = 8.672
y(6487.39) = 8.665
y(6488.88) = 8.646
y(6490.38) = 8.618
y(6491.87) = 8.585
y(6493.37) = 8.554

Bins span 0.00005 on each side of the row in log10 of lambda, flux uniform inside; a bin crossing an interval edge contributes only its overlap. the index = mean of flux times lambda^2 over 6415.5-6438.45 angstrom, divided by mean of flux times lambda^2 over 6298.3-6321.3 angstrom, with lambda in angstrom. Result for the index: 1.03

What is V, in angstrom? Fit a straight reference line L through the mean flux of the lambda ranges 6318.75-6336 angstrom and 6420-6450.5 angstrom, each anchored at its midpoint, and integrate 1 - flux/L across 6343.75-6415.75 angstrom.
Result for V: 0.5 angstrom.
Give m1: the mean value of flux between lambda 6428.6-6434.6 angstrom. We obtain 8.82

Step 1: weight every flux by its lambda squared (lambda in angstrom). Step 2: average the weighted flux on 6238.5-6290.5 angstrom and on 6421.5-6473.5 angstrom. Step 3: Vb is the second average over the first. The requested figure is 1.0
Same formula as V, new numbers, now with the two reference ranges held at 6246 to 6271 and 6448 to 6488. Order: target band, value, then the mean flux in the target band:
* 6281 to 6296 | 0.0 angstrom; 8.95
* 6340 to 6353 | 0.2 angstrom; 8.69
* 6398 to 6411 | -0.2 angstrom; 8.87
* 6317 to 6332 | -0.1 angstrom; 8.92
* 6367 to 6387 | -0.2 angstrom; 8.85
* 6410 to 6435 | -0.5 angstrom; 8.84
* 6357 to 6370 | -0.1 angstrom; 8.89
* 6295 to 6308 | 0.0 angstrom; 8.96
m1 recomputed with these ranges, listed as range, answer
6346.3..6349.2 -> 8.66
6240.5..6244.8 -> 9.03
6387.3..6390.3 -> 8.77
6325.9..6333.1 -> 8.98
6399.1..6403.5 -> 8.87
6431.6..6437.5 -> 8.77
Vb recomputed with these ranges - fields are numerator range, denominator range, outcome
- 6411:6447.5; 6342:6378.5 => 1.02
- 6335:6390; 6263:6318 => 1.00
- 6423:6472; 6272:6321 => 1.02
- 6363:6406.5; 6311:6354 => 1.02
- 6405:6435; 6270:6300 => 1.03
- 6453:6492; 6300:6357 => 1.01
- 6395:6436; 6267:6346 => 1.02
